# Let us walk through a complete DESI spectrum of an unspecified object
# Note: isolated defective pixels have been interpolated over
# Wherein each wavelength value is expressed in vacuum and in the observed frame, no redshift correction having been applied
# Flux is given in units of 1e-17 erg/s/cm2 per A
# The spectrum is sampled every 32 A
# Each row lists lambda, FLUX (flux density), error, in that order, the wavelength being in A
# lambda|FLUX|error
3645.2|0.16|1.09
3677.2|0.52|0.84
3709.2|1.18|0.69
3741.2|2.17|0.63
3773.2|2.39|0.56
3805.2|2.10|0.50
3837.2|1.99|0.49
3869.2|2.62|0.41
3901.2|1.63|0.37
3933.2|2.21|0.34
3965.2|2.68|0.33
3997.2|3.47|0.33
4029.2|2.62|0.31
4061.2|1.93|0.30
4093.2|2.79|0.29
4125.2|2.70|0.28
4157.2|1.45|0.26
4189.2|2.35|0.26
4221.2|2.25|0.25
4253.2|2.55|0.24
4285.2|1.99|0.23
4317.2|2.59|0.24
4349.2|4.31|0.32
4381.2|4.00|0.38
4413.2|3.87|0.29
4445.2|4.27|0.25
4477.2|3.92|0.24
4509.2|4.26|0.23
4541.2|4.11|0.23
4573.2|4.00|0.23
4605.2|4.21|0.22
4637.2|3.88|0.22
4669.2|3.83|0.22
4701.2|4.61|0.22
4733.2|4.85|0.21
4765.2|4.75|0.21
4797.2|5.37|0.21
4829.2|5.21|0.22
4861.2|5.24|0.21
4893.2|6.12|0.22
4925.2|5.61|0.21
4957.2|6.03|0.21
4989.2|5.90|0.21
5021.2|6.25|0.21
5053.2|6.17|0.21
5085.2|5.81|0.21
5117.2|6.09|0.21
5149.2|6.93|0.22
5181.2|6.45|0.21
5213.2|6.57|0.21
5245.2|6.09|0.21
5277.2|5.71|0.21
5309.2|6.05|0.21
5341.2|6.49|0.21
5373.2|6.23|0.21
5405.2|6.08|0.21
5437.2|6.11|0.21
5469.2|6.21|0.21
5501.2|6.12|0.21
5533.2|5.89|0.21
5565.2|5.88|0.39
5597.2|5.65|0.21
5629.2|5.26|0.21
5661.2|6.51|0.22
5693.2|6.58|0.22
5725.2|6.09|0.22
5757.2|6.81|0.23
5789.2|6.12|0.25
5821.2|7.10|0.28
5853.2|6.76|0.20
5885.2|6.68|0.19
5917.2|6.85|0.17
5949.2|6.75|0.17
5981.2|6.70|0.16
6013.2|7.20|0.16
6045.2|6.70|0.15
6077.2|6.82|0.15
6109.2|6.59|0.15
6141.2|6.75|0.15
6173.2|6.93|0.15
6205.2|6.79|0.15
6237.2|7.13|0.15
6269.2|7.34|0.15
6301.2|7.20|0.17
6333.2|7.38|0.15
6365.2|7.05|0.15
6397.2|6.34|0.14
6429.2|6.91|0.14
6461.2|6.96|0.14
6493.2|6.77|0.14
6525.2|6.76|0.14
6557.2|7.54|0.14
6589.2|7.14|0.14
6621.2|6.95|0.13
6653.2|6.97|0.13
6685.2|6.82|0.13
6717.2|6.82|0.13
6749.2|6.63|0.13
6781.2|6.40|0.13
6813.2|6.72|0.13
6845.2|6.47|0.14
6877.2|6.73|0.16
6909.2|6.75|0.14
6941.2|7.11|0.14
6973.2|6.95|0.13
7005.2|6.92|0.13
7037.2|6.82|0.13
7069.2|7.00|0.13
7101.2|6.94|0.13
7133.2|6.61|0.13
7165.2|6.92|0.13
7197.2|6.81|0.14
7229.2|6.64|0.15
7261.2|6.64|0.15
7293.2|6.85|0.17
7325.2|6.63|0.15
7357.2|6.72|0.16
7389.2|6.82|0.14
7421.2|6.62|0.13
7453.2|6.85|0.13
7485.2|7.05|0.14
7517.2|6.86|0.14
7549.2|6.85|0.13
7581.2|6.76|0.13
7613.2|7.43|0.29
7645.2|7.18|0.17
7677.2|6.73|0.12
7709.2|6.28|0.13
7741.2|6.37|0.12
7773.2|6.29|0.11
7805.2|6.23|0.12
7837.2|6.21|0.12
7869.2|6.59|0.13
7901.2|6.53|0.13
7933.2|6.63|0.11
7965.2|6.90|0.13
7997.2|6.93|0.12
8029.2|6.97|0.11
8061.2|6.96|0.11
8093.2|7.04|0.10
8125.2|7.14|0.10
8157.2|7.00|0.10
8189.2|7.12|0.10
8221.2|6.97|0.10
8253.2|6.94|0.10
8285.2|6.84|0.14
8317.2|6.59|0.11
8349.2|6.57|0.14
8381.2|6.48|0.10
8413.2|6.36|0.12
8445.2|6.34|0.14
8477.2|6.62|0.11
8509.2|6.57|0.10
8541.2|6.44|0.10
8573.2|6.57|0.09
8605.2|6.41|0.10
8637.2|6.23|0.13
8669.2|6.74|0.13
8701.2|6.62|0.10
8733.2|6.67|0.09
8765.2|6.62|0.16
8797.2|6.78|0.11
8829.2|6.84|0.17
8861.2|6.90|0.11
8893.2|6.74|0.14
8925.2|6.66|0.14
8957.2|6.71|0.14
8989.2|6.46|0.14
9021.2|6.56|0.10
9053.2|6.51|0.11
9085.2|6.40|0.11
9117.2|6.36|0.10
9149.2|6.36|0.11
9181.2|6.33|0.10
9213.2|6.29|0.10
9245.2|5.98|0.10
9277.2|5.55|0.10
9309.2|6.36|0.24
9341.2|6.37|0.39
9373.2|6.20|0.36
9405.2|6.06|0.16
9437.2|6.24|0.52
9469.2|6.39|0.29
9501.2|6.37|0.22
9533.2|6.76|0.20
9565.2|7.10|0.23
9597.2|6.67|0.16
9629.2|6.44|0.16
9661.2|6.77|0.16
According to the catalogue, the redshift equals 0.086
